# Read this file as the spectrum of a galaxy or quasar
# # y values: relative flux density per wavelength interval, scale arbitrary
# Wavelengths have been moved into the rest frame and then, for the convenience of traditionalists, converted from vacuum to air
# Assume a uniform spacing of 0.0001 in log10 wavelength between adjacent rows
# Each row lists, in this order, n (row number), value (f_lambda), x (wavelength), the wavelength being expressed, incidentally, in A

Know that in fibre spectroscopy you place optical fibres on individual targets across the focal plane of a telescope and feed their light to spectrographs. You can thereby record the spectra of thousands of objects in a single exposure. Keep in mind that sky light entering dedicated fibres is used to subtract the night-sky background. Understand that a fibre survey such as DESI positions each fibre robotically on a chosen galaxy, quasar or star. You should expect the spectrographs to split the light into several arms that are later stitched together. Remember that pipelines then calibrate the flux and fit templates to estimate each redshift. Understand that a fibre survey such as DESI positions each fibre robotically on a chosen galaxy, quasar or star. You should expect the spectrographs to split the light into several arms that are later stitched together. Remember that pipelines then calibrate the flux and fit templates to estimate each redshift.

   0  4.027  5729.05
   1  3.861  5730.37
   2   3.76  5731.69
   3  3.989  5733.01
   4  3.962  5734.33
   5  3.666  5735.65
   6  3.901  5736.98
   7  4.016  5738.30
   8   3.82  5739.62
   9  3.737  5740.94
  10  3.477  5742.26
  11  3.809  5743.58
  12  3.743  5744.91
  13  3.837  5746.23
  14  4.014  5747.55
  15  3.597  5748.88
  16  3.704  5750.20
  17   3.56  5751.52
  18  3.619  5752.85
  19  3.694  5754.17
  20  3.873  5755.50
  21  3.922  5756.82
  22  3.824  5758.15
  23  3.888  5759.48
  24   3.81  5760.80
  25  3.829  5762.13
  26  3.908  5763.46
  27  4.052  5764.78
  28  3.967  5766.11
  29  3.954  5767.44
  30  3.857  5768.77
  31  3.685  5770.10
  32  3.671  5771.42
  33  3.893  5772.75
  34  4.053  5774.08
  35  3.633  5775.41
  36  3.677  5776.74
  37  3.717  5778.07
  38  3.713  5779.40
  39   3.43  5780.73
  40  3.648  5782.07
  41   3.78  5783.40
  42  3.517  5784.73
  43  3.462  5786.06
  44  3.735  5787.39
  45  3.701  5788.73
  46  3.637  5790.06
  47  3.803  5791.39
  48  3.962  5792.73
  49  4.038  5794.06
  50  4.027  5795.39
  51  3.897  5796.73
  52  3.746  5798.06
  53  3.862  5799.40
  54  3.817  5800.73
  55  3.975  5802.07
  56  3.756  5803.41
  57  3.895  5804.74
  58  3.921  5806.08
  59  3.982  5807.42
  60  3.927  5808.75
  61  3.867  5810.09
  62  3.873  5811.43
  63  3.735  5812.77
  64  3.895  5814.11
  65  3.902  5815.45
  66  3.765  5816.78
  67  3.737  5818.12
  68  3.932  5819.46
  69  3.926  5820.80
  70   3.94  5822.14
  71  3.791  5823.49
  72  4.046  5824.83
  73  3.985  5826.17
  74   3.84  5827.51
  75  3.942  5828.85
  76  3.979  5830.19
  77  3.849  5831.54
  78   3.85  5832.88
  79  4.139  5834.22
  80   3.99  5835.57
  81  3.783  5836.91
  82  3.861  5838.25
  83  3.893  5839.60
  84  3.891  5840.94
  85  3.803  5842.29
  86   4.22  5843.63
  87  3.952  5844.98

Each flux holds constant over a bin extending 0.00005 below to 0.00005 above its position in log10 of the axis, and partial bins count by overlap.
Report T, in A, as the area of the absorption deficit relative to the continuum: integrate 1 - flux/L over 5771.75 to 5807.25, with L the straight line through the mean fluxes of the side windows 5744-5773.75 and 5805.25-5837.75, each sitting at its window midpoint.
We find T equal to 0.7 A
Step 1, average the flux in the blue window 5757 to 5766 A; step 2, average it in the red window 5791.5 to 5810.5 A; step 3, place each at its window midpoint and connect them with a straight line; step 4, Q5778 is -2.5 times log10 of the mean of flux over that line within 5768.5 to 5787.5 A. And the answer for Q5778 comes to 0.057 mag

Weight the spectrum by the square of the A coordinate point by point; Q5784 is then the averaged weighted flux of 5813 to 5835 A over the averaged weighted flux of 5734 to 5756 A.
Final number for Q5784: 1.07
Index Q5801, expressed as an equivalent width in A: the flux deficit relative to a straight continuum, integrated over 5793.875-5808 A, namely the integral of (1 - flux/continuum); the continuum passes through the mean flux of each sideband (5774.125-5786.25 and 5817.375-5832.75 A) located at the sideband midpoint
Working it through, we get -0.5 A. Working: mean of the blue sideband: 3.65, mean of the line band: 3.9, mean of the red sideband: 3.9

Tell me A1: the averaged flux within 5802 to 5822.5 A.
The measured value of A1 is 3.87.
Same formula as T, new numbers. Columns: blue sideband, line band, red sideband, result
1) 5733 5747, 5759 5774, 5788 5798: -0.2 A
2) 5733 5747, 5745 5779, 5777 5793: -0.6 A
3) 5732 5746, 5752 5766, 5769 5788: -0.3 A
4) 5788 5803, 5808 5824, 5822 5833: 0.1 A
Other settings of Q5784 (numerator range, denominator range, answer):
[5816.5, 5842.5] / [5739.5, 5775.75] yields 1.05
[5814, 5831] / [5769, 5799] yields 1.05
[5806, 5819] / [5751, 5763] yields 1.04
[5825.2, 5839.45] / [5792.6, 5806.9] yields 1.02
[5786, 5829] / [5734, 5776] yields 1.03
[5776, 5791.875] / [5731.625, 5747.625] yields 0.97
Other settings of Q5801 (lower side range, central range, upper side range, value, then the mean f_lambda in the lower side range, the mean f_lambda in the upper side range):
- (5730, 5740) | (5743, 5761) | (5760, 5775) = 0.5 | 3.87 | 3.88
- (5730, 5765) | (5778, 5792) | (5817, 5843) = 0.7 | 3.81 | 3.9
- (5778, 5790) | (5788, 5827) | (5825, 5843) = -1.2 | 3.63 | 3.91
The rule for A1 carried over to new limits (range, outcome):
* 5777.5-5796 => 3.73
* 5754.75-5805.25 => 3.81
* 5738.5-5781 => 3.79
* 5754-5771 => 3.87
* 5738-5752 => 3.75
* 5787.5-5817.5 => 3.86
